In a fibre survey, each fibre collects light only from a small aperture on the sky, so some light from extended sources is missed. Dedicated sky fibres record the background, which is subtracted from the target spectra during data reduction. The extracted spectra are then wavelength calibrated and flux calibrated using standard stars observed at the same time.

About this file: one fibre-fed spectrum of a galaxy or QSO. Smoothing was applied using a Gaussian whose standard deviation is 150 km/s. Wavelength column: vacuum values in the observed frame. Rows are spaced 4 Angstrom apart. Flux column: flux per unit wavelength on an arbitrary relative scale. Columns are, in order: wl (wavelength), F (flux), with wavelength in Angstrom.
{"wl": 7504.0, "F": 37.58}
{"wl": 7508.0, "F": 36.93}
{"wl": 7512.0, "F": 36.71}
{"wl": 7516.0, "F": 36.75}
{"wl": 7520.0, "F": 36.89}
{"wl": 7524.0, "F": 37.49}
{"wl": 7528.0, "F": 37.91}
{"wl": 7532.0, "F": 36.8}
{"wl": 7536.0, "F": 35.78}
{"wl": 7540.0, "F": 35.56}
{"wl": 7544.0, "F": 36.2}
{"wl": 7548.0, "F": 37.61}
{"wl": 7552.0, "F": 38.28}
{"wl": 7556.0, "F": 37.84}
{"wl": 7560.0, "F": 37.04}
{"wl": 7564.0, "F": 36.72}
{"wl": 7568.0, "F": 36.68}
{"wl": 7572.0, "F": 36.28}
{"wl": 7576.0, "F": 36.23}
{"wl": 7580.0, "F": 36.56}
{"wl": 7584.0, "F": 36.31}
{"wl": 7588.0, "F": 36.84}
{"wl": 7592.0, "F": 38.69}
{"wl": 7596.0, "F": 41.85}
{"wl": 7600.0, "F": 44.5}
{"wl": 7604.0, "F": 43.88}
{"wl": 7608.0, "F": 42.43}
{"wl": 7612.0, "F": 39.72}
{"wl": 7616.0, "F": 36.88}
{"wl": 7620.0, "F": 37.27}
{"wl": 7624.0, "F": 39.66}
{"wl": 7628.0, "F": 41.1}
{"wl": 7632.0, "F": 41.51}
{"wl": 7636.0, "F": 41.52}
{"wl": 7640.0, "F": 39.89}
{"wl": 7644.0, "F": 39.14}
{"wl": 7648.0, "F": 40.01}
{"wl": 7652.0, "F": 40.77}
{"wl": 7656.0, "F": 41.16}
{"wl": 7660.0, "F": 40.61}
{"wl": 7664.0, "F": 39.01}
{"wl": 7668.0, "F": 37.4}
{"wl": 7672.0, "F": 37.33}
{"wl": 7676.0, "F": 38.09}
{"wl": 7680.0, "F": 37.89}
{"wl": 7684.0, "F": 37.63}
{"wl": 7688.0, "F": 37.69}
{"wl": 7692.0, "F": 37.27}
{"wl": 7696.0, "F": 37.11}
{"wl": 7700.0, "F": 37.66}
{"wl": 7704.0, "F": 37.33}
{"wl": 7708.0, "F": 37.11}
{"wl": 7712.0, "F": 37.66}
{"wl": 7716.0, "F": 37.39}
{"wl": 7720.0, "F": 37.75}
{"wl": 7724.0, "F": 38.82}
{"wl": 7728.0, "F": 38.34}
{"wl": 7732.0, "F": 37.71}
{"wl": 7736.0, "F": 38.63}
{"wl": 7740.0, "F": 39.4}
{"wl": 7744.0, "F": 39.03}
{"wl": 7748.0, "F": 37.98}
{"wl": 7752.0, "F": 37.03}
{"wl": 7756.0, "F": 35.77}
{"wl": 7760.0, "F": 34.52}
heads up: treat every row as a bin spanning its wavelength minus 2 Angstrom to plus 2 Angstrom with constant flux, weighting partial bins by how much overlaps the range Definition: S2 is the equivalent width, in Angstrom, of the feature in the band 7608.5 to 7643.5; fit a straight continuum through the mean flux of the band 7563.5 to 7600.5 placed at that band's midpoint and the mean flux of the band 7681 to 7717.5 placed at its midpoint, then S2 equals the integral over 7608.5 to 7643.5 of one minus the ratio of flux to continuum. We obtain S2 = -1.9 Angstrom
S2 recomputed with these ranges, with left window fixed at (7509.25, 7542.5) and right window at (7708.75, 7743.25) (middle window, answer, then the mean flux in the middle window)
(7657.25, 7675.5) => -0.4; 38.7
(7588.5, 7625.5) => -3.1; 40.4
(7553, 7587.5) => 0.3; 36.8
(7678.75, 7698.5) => 0.2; 37.5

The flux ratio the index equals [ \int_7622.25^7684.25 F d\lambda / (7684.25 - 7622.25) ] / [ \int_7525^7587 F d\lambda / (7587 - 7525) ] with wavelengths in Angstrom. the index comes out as 1.1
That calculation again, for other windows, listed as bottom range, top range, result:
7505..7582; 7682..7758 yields 1.02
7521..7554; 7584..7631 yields 1.09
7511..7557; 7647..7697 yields 1.04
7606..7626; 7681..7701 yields 0.96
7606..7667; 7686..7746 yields 0.95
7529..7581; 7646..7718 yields 1.04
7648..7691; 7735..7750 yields 1.00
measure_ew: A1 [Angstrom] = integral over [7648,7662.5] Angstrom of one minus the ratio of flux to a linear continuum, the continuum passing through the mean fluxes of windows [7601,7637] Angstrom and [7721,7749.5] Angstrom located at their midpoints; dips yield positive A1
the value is -0.3 Angstrom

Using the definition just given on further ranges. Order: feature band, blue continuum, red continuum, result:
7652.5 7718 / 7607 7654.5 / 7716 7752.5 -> 1.7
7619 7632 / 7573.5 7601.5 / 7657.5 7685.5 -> -0.5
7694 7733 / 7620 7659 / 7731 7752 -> 1.3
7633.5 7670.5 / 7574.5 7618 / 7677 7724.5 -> -1.4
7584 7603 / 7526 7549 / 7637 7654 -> -0.9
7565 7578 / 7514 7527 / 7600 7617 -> 1.0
